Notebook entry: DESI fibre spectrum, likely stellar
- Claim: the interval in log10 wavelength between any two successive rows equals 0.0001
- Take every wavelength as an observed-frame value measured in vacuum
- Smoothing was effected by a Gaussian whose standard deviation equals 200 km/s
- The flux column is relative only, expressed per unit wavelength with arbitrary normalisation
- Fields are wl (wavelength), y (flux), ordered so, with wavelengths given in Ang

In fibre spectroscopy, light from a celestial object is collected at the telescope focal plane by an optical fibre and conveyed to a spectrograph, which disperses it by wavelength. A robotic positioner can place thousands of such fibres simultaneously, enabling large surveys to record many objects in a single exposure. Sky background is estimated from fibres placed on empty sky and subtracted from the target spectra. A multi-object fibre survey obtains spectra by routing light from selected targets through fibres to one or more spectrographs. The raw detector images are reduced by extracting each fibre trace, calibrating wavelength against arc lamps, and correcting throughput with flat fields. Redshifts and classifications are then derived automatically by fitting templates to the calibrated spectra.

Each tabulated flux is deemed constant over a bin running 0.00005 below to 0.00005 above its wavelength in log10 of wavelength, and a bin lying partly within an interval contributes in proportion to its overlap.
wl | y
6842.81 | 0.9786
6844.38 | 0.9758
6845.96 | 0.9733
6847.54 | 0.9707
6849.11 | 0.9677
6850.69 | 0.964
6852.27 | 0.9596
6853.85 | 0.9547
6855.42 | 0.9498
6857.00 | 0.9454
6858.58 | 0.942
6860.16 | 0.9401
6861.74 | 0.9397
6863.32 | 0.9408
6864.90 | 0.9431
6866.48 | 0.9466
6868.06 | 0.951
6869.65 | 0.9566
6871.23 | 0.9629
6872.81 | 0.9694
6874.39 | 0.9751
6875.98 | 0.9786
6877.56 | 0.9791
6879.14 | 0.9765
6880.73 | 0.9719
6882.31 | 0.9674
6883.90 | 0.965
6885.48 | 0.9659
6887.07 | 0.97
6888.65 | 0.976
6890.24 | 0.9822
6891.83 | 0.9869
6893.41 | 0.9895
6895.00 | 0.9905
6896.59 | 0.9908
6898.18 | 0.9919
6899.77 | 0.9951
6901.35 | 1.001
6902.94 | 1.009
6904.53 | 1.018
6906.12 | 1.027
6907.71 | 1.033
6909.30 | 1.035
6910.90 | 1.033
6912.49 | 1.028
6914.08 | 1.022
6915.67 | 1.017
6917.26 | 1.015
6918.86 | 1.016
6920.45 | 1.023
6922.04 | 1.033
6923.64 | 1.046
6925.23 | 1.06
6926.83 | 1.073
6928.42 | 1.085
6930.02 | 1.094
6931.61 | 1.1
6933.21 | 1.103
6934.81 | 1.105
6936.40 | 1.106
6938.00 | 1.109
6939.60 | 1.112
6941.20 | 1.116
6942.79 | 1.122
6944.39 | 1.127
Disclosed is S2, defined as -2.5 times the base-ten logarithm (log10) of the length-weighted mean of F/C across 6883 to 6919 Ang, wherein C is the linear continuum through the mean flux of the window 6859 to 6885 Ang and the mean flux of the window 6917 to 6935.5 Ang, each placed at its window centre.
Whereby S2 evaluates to 0.014 mag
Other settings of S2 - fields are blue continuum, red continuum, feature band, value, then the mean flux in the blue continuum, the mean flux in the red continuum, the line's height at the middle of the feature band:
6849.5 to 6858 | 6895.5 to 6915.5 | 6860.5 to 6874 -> 0.02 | 0.955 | 1.02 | 0.971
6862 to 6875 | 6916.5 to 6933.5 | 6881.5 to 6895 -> 0.02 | 0.955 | 1.06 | 0.991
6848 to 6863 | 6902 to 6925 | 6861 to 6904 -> 0.01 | 0.952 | 1.03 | 0.986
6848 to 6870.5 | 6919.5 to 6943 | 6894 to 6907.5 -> 0.03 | 0.95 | 1.08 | 1.03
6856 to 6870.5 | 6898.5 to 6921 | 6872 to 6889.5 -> 0.00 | 0.945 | 1.02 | 0.973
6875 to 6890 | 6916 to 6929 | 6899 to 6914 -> -0.01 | 0.972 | 1.04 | 1.01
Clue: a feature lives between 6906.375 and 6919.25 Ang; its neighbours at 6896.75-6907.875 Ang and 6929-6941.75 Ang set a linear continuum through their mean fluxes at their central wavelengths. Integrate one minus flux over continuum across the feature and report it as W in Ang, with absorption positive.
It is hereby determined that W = 0.2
